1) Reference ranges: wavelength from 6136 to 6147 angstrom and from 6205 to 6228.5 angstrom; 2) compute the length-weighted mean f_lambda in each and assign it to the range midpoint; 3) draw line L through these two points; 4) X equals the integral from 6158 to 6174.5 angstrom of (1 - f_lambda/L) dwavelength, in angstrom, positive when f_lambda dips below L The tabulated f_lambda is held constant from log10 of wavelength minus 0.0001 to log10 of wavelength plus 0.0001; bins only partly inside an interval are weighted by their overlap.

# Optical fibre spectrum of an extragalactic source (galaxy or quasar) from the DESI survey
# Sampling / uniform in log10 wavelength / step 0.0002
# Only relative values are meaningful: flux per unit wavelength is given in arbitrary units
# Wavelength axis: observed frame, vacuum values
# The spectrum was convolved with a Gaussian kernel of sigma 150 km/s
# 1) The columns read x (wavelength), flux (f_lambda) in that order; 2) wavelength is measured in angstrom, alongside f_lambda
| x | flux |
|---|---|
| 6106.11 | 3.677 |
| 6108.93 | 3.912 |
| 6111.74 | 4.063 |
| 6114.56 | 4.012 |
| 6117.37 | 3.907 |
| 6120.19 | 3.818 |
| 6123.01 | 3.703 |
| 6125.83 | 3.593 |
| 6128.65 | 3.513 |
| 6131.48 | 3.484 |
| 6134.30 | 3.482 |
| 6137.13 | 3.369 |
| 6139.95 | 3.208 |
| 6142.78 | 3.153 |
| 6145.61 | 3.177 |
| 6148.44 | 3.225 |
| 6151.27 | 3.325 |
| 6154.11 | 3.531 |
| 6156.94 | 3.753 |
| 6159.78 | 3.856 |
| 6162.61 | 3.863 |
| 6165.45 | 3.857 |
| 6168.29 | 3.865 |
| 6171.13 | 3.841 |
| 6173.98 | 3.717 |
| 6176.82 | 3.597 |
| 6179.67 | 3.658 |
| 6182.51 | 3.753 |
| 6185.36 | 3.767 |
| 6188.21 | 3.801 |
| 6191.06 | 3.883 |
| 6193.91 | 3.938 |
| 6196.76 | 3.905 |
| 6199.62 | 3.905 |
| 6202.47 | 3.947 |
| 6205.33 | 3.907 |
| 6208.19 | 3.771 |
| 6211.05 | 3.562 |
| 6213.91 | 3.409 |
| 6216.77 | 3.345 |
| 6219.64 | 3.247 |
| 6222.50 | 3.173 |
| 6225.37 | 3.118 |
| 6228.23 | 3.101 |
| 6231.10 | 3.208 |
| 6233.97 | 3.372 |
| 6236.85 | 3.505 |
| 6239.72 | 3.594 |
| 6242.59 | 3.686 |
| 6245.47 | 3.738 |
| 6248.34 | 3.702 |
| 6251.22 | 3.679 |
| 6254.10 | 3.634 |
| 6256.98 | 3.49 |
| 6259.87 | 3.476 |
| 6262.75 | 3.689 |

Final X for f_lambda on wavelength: -2.8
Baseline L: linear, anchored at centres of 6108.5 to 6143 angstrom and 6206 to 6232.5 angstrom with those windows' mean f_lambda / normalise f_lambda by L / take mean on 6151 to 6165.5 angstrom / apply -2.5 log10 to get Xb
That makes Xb -0.053 mag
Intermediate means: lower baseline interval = 3.64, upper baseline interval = 3.34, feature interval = 3.71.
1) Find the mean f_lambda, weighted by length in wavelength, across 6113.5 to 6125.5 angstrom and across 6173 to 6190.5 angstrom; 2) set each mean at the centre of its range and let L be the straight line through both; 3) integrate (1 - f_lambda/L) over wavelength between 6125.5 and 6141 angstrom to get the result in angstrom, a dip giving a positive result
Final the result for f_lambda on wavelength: 1.5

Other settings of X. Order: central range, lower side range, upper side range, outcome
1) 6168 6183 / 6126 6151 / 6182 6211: -0.3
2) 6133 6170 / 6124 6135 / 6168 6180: 1.2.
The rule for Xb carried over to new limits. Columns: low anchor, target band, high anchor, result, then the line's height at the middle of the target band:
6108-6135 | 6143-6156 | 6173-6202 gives 0.14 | 3.77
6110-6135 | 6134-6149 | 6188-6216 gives 0.15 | 3.75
